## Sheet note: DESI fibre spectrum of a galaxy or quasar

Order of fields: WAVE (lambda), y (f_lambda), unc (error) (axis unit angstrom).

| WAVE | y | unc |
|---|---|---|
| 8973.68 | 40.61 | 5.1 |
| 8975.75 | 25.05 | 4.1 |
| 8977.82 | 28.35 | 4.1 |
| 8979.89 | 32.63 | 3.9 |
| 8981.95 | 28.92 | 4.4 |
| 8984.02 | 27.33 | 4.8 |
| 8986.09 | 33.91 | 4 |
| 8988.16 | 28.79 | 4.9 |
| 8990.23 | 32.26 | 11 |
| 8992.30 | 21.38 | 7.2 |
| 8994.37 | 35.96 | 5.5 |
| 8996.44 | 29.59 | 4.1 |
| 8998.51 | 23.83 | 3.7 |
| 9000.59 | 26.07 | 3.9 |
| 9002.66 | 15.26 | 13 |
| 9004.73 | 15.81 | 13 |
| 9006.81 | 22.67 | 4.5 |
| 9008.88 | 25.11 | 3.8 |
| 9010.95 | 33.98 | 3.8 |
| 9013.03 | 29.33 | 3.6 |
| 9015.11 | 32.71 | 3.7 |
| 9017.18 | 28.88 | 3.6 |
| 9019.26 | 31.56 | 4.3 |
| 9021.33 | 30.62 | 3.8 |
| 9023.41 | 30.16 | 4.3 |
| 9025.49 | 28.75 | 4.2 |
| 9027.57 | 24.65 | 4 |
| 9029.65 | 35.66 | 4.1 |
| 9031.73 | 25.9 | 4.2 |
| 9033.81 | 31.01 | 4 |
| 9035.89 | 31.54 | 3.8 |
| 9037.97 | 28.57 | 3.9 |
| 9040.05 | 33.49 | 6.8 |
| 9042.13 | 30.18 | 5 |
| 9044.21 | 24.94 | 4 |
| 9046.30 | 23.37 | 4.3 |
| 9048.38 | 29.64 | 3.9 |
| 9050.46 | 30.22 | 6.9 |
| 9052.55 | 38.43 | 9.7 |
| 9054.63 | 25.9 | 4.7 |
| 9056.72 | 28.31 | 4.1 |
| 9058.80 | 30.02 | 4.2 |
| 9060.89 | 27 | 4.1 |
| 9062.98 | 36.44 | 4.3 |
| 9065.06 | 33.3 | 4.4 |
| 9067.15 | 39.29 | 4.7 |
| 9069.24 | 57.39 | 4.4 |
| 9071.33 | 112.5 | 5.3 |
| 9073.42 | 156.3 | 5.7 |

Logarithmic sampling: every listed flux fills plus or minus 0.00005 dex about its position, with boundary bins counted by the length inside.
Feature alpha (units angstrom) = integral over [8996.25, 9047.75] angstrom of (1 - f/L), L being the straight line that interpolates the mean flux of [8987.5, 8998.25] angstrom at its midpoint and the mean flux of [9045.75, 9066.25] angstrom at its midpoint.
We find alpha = 3.6 angstrom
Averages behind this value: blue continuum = 29.2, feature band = 27.7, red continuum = 30.5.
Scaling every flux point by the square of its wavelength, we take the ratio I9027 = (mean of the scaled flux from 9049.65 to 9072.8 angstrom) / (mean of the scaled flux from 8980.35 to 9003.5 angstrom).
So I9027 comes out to 1.61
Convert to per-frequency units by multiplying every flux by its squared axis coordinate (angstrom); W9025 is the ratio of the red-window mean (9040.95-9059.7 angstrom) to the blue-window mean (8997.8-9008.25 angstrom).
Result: 1.4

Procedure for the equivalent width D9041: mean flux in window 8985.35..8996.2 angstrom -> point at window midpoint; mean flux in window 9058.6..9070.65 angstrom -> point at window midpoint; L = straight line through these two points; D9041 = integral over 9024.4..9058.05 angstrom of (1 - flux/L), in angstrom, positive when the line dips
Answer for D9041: 6.82 angstrom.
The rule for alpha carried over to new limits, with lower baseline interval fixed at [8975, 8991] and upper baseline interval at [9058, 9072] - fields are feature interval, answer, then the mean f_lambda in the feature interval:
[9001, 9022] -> 5.4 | 26.5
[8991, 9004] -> 2.9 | 25.3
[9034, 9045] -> 3.0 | 30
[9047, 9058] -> 3.4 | 30.3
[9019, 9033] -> 3.3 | 29.5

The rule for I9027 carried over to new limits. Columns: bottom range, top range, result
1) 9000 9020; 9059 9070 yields 1.46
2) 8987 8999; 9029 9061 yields 1.04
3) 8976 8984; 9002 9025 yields 0.94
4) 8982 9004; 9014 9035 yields 1.11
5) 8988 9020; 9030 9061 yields 1.10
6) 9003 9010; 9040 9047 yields 1.33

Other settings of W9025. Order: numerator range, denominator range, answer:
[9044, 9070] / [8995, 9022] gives 1.24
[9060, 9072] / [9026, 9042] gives 1.65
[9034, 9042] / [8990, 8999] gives 1.10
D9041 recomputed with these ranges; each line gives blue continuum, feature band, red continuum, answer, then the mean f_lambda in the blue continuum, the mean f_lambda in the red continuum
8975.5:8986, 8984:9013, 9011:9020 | 3.29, 29.2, 30.9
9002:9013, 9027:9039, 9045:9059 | -1.33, 23.4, 29.3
